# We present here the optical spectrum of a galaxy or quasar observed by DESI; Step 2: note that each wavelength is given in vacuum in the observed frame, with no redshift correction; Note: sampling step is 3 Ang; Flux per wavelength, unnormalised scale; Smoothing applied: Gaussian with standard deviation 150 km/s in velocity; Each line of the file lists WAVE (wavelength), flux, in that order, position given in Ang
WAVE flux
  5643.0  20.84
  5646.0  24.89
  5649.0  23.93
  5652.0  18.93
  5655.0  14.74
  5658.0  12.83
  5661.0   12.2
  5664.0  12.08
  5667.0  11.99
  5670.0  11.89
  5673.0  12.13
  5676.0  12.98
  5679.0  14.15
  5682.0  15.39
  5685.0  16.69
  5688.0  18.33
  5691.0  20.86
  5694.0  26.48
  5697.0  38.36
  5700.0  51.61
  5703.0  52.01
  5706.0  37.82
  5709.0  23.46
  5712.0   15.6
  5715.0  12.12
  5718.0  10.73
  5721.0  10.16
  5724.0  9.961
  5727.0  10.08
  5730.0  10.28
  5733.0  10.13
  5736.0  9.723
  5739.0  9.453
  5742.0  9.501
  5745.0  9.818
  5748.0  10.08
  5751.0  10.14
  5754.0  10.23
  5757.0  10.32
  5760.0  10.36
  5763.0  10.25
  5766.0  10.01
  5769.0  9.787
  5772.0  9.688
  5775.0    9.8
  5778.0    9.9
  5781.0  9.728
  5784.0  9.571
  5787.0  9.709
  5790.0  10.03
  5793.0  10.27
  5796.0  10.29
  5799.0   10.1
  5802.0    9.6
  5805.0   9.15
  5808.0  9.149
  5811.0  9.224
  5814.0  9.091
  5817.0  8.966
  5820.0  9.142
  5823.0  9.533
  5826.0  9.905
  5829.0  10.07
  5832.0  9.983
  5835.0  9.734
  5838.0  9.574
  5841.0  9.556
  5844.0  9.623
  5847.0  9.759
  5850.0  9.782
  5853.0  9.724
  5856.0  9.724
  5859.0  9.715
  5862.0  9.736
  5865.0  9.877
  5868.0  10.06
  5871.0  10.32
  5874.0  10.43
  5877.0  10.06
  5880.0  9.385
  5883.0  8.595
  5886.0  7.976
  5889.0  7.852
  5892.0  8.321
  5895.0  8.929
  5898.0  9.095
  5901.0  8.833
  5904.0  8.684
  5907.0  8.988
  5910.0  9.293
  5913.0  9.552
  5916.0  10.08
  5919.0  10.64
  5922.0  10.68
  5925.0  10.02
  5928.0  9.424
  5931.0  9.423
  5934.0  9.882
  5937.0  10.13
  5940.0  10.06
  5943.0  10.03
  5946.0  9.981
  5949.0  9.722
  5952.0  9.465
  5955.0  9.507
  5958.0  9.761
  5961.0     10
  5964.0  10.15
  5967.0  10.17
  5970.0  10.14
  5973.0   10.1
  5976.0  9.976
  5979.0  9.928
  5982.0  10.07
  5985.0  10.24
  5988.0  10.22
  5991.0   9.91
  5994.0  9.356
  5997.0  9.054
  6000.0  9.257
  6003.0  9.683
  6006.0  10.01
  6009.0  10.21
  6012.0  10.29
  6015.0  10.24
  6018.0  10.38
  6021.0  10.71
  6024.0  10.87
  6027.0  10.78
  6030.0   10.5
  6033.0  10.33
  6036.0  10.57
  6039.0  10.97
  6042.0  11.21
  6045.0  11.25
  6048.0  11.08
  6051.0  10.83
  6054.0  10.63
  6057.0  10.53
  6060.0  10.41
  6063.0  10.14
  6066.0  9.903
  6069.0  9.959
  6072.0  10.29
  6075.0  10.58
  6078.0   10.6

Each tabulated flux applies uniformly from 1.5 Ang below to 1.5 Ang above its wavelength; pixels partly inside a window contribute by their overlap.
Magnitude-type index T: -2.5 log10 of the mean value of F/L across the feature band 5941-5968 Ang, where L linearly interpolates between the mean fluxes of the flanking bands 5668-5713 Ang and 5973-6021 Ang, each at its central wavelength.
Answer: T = 0.21 mag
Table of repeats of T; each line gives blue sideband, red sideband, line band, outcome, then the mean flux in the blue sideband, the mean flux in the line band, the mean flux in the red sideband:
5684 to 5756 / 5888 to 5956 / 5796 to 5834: 0.44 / 18.4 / 9.53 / 9.52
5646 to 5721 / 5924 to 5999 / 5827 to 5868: 0.41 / 20.6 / 9.77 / 9.86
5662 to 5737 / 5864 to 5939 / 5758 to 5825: 0.45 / 19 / 9.7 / 9.46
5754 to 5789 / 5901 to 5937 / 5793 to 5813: 0.03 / 9.94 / 9.62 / 9.68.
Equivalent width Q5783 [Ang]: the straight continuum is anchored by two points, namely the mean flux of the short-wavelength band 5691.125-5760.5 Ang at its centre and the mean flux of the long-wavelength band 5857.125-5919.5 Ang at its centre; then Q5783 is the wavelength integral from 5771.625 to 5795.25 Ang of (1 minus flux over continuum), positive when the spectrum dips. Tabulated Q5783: 8.0 Ang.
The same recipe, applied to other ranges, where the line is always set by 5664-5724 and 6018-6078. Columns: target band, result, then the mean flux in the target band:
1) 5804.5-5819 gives 7.0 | 9.11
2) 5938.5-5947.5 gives 2.4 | 10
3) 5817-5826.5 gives 4.4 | 9.4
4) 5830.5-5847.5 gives 7.2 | 9.7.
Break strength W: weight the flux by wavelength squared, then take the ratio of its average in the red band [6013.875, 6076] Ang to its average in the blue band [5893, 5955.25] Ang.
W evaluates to 1.1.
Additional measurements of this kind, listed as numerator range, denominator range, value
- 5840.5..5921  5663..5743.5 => 0.55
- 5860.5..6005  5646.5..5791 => 0.68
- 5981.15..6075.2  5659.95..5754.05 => 0.67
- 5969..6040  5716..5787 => 1.11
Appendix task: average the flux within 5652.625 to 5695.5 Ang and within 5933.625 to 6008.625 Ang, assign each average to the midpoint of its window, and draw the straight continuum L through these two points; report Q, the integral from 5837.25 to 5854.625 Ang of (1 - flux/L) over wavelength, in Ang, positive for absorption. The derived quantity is 3.5 Ang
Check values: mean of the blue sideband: 15.3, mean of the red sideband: 9.88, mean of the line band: 9.67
